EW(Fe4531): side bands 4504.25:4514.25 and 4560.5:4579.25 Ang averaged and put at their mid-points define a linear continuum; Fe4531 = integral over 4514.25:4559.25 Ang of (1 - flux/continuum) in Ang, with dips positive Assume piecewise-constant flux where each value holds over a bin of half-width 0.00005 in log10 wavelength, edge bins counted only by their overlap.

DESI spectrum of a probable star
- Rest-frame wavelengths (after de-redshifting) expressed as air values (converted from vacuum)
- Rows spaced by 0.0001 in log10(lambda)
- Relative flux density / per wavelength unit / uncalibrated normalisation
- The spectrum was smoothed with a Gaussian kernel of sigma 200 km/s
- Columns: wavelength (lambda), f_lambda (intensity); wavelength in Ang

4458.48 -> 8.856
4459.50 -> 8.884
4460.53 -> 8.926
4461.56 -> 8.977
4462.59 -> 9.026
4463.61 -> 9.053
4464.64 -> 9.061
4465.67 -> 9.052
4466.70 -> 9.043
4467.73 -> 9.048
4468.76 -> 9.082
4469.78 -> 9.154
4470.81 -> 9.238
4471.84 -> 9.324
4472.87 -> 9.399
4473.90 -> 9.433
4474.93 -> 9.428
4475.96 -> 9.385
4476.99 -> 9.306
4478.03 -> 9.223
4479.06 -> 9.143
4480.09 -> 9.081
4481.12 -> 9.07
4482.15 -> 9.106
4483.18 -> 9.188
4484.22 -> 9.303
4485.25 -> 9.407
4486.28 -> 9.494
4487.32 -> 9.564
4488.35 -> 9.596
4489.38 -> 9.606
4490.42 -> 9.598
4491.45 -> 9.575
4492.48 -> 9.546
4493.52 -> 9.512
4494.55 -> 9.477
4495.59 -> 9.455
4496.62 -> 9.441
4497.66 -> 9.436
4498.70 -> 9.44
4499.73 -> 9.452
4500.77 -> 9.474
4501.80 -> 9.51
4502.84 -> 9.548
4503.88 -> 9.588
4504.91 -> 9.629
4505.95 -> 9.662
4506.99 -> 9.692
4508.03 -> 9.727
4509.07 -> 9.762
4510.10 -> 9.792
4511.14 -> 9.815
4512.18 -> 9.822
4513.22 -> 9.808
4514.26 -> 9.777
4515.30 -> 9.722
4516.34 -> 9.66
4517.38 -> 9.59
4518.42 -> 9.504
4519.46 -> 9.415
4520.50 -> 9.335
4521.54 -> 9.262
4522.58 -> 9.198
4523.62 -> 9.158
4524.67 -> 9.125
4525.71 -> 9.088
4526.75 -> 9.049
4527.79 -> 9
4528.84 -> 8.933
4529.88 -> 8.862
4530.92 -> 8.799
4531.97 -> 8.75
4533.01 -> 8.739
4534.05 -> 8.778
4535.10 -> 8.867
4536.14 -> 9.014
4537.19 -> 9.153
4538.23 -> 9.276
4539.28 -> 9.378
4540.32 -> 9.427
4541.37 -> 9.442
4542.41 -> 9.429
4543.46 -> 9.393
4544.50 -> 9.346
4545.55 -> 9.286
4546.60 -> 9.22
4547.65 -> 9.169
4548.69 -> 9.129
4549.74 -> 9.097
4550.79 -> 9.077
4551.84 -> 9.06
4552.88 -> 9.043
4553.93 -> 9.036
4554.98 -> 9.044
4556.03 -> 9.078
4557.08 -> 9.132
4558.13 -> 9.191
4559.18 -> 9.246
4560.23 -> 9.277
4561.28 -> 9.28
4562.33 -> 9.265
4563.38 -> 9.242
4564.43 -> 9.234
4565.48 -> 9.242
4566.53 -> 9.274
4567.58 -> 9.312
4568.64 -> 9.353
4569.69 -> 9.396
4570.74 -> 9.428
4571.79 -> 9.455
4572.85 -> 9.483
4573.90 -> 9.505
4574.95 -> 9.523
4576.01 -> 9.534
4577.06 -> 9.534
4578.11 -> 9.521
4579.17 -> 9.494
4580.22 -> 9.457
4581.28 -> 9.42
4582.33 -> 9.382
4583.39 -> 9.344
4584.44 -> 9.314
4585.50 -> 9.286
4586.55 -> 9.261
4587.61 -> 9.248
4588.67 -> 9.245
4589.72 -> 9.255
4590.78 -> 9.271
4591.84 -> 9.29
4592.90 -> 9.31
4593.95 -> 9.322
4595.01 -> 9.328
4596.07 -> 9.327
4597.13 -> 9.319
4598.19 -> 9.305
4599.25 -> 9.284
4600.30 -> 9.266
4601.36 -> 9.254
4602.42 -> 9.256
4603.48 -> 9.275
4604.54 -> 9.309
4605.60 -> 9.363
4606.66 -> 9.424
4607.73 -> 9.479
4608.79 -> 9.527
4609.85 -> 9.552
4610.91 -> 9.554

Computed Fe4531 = 1.9 Ang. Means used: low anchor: 9.75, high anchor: 9.39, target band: 9.18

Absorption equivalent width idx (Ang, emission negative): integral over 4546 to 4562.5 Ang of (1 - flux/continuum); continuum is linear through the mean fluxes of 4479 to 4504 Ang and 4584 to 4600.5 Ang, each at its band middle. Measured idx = 0.3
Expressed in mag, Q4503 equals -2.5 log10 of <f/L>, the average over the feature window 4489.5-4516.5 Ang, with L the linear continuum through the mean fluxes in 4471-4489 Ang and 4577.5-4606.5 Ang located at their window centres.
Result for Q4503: -0.03 mag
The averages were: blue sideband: 9.32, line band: 9.61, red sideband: 9.33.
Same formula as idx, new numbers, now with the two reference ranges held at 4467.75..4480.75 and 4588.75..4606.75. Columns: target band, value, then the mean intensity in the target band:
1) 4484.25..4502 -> -0.4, 9.5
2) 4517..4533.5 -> 0.3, 9.11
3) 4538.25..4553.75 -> 0.1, 9.25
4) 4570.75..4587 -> -0.2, 9.44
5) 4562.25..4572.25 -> 0.0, 9.33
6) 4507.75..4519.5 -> -0.6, 9.71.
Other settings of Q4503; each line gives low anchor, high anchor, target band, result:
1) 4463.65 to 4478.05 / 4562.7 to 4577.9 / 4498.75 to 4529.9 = -0.021 mag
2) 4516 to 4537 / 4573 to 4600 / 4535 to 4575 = -0.003 mag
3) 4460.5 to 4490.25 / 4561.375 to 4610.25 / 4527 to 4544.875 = 0.025 mag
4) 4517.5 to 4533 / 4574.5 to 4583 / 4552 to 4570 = 0.017 mag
